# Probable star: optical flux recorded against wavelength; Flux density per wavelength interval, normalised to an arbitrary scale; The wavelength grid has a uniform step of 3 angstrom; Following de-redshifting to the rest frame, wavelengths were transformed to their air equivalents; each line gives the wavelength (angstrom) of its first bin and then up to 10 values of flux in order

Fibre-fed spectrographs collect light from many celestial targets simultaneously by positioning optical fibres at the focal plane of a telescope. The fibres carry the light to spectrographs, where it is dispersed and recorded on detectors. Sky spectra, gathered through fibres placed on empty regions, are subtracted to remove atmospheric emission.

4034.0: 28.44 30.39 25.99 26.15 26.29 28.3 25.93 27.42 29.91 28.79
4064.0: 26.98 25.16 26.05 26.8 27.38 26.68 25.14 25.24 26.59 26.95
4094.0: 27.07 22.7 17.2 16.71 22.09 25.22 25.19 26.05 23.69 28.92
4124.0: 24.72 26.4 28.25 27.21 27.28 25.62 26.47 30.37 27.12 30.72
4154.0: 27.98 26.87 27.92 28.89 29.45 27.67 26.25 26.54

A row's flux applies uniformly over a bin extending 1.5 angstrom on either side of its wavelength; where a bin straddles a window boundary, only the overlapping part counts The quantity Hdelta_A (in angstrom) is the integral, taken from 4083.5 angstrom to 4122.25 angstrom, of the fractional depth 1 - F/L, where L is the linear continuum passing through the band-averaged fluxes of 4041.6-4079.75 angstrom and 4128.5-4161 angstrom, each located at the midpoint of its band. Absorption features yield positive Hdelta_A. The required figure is 4.72 angstrom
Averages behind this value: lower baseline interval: 27.1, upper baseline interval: 27.8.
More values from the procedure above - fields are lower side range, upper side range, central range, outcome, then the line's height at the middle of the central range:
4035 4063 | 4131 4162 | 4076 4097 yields 1.23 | 27.7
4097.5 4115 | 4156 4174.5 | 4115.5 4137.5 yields -2.56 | 23.8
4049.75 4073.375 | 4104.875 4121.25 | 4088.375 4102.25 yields 1.29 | 25.7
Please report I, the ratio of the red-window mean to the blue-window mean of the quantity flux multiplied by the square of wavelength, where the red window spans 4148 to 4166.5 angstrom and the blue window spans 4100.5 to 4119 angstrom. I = 1.3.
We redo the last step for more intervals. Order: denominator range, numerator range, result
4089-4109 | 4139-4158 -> 1.28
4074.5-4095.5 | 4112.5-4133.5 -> 1.02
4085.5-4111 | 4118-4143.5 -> 1.17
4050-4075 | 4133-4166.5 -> 1.08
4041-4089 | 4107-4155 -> 1.04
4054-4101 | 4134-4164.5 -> 1.11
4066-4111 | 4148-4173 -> 1.19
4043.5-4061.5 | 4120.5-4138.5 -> 1.01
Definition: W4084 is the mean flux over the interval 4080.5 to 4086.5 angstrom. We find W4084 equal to 25.2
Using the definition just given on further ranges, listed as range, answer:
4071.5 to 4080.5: 27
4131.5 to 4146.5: 27.4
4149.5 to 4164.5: 28.5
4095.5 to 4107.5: 19.7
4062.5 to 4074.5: 26.2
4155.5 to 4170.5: 28.2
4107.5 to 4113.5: 25.2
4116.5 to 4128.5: 25.9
